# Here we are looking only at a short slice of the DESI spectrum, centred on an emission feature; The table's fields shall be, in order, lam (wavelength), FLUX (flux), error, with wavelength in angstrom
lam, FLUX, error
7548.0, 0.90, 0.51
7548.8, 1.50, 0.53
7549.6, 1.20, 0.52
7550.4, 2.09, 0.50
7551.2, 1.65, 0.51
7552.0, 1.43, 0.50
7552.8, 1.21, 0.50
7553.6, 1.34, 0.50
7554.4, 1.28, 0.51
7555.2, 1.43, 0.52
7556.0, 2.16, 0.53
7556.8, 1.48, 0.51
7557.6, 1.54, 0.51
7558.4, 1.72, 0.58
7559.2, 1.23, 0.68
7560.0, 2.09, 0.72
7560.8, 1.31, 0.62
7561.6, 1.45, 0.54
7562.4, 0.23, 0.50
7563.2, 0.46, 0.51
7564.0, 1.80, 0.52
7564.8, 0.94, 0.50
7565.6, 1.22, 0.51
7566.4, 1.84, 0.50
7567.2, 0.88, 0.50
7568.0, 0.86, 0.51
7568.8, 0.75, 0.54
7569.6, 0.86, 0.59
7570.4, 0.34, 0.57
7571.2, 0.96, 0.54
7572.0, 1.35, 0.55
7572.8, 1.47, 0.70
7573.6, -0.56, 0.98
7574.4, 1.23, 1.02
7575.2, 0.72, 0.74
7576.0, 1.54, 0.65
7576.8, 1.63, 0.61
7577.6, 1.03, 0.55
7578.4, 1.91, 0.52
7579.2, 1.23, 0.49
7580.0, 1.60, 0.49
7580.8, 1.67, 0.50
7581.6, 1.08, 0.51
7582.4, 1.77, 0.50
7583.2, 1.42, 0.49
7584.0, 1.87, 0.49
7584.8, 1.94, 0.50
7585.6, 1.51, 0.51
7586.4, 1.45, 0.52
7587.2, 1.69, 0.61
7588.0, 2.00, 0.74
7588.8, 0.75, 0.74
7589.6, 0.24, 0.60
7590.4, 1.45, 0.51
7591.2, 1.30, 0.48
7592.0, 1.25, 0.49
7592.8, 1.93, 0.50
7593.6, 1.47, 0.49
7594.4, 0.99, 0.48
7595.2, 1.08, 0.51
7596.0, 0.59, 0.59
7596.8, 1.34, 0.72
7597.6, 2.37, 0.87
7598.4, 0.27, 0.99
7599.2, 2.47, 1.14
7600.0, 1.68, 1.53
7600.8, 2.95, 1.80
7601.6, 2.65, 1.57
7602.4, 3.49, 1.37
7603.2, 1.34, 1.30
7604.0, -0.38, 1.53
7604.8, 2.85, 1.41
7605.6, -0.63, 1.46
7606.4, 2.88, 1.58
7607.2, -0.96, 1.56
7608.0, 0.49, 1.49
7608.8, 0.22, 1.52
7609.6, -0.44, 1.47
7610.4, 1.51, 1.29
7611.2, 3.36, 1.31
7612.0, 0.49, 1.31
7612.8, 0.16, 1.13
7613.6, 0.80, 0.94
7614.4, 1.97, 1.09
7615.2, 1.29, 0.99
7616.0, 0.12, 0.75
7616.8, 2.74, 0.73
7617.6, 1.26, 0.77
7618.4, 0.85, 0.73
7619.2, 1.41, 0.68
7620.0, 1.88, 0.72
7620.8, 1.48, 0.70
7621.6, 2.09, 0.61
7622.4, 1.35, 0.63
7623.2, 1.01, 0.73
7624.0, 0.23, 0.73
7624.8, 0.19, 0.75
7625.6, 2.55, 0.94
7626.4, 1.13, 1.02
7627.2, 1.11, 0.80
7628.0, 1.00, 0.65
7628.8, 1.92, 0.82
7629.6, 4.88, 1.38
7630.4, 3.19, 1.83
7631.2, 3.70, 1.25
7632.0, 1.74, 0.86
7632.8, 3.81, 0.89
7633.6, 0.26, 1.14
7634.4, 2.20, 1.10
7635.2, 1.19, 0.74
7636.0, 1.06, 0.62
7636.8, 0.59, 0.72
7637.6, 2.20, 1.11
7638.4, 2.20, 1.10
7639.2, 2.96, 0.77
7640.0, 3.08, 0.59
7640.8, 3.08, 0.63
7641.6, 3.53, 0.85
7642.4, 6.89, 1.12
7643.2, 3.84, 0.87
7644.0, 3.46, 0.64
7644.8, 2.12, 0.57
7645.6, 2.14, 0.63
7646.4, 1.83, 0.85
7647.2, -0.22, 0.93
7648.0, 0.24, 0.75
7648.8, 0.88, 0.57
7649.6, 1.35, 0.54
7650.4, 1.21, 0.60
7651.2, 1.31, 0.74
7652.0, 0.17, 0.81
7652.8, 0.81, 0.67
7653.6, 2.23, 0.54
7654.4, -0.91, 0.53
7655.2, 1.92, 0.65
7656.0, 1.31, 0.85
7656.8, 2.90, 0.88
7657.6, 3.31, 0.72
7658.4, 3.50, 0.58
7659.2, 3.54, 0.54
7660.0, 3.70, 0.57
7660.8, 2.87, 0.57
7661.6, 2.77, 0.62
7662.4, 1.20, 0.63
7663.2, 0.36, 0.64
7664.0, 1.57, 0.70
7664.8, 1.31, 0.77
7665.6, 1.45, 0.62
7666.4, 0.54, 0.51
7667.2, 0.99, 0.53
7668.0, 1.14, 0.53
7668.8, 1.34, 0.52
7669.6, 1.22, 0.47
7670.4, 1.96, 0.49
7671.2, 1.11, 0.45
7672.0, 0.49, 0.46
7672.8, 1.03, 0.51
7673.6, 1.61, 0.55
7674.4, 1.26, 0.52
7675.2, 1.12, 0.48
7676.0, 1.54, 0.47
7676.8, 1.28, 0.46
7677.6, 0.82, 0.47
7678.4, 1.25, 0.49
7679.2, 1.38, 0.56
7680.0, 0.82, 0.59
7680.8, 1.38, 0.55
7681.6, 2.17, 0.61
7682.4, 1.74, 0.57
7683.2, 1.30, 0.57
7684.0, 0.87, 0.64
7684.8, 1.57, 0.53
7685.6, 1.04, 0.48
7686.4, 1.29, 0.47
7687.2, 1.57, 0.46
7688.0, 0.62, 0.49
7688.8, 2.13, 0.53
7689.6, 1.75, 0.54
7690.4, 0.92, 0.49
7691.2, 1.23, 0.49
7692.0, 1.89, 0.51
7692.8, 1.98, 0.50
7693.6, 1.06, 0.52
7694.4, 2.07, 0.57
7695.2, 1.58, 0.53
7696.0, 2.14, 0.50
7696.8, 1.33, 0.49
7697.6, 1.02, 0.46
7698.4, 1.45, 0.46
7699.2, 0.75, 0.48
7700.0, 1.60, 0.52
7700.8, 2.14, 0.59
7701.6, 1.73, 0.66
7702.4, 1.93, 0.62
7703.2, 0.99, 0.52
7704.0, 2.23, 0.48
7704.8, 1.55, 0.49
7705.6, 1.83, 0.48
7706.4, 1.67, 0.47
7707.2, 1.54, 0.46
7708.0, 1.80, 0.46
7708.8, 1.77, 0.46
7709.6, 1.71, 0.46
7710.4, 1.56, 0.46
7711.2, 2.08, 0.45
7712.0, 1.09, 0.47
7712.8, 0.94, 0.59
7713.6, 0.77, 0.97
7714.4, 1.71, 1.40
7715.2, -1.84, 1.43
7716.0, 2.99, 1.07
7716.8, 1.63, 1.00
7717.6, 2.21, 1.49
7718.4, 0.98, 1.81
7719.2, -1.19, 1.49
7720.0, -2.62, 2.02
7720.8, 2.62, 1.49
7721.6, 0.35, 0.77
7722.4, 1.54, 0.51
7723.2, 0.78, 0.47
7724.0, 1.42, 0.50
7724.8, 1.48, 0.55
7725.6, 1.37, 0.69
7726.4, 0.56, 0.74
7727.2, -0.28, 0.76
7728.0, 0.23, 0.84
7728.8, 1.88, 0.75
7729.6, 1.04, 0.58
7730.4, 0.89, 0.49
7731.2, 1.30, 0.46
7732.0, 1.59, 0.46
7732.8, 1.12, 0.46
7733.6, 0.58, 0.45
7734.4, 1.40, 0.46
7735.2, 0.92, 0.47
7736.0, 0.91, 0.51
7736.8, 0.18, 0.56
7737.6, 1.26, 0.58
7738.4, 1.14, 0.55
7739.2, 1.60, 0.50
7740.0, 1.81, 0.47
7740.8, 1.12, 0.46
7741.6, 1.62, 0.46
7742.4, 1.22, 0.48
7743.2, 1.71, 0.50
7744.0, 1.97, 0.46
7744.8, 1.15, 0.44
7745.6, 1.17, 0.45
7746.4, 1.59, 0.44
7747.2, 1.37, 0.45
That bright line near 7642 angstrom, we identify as [S II] 6716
